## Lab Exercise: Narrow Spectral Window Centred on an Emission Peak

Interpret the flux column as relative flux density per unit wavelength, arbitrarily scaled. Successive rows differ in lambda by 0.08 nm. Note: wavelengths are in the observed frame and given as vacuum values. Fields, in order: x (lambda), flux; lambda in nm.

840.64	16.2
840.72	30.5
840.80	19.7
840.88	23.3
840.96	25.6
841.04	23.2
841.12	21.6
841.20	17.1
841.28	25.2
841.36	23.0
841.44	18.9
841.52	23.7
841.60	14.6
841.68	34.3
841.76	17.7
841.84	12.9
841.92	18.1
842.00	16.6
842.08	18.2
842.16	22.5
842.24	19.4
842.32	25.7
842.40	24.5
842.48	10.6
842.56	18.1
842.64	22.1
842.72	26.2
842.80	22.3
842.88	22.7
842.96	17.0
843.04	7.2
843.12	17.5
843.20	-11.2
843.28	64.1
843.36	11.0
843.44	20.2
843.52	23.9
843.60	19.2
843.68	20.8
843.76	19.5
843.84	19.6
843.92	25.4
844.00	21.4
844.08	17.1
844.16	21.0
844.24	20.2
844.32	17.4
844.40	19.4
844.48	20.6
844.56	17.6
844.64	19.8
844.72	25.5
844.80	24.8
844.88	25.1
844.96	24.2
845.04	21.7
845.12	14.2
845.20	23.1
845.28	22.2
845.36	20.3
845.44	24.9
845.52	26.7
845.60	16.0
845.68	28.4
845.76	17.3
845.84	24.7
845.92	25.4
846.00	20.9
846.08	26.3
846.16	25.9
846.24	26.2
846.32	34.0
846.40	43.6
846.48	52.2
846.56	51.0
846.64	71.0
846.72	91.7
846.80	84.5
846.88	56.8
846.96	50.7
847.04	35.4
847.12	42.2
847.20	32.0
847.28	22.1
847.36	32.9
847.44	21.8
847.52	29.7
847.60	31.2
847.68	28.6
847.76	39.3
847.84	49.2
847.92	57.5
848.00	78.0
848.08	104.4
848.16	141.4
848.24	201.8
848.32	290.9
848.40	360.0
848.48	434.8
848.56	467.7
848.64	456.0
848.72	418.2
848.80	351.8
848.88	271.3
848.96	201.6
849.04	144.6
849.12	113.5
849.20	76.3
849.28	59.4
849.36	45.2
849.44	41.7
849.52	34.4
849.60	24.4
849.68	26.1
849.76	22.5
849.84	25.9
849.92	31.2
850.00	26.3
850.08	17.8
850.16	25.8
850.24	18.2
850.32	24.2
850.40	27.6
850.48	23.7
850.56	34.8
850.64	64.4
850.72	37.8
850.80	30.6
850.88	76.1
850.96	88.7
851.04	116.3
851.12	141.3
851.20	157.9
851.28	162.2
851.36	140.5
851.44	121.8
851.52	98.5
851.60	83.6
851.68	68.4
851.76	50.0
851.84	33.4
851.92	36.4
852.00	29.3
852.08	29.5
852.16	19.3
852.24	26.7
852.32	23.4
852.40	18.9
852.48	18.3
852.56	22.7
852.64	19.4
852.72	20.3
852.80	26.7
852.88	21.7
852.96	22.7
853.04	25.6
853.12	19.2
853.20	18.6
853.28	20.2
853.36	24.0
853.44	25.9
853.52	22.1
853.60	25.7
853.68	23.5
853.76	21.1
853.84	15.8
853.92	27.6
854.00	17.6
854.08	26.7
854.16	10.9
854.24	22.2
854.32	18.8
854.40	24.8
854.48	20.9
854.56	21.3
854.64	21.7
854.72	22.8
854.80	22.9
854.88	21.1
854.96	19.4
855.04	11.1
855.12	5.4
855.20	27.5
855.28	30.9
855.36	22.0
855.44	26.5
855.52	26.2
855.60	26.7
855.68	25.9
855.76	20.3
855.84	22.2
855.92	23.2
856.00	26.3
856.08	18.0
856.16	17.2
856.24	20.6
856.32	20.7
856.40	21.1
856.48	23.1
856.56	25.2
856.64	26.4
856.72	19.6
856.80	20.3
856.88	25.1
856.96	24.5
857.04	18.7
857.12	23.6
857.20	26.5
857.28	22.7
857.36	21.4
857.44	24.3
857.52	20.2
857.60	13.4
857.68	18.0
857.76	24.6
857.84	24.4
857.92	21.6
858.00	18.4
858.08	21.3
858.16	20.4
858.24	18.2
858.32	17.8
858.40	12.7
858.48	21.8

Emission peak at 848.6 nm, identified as H-alpha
